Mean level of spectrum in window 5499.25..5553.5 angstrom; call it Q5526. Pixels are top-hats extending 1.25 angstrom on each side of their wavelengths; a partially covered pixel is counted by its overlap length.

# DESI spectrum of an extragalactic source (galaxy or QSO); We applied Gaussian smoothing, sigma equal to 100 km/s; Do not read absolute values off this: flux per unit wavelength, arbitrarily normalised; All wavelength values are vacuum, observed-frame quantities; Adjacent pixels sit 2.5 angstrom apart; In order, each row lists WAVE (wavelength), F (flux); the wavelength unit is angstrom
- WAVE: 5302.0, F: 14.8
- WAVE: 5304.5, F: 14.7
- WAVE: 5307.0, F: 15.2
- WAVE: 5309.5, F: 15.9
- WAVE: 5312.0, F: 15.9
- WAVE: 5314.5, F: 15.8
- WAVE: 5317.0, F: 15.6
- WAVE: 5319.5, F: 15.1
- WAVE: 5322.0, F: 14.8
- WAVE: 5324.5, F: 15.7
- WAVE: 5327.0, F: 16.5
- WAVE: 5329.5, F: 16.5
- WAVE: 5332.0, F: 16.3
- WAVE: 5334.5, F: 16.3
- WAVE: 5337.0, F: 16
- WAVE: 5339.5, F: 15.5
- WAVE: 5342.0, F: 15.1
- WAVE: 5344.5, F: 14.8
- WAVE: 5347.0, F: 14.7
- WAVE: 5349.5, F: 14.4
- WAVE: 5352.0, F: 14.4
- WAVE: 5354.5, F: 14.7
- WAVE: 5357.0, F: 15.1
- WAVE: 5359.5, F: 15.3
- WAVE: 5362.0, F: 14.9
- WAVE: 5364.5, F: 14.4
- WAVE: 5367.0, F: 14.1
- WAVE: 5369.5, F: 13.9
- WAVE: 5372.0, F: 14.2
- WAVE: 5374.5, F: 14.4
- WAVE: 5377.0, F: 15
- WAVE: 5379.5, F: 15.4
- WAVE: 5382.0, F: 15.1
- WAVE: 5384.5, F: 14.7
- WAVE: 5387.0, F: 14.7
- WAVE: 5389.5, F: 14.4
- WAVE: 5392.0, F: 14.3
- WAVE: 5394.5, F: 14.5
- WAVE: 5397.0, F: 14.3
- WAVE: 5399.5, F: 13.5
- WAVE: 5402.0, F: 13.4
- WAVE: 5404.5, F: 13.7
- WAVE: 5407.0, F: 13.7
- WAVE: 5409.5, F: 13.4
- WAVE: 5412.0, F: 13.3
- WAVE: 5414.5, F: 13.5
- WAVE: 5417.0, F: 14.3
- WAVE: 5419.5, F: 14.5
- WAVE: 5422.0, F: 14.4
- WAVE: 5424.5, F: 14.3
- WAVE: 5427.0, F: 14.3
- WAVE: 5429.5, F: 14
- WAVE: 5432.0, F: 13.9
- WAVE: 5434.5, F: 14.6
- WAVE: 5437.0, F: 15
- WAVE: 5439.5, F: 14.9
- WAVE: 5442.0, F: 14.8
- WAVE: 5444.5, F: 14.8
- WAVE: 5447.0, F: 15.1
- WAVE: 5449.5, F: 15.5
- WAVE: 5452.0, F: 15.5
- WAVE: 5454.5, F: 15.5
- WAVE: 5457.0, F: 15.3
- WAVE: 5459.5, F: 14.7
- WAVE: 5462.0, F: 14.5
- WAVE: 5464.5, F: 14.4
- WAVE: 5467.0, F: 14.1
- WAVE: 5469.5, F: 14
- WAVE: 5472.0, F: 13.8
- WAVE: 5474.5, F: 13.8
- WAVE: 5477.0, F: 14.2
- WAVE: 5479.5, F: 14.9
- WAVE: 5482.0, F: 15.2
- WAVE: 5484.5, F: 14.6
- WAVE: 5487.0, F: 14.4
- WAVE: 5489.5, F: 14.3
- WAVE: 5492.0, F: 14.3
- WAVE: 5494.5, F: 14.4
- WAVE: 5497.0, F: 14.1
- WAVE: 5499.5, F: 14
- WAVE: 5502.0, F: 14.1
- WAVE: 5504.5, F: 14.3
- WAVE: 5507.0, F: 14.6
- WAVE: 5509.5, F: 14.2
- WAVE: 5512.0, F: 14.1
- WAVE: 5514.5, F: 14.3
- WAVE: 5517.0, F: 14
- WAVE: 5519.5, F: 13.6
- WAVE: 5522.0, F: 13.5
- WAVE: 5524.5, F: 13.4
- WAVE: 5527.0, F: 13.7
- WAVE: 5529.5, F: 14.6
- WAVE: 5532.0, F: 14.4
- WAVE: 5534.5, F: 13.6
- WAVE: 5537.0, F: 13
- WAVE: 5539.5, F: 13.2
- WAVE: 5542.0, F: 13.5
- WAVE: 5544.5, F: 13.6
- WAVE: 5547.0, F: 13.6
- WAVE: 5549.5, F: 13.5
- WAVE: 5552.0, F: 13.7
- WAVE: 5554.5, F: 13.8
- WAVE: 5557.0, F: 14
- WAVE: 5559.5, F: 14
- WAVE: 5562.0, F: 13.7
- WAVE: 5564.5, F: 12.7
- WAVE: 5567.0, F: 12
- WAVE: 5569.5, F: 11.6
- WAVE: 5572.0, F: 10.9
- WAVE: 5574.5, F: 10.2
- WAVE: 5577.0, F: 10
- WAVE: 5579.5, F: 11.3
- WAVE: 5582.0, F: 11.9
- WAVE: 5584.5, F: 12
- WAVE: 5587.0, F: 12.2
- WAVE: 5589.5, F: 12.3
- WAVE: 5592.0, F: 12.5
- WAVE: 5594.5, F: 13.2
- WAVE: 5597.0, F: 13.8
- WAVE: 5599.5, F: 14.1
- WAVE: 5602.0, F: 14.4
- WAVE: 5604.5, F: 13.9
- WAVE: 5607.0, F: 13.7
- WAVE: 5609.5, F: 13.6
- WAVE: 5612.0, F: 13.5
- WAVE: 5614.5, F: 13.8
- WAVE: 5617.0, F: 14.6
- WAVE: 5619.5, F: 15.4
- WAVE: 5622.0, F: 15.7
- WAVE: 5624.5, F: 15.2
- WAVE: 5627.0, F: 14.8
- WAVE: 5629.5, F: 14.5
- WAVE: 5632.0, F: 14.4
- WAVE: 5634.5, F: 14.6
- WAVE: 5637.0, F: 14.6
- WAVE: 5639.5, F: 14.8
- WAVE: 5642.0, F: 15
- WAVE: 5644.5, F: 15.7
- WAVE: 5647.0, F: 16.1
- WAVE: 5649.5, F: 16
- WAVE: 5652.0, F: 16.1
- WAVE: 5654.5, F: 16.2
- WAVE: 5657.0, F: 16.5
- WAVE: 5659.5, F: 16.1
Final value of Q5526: 13.8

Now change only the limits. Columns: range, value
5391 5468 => 14.4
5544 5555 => 13.6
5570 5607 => 12.4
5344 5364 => 14.8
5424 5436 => 14.2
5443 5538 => 14.3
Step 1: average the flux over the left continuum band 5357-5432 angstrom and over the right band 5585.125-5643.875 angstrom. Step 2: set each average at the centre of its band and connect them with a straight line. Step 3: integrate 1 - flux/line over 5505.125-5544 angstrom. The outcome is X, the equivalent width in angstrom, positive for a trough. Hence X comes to 0.9 angstrom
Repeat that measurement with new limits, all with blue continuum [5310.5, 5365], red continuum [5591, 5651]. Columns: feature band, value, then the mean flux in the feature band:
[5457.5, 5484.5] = 1.0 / 14.4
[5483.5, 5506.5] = 0.9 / 14.3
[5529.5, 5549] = 1.5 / 13.6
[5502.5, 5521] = 0.9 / 14.1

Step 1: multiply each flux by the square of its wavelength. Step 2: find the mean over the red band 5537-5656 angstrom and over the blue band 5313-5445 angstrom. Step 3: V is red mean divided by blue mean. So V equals 1.0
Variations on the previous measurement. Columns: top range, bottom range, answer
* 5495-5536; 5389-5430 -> 1.04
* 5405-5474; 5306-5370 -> 0.98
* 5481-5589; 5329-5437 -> 0.97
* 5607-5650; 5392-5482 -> 1.10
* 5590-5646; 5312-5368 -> 1.04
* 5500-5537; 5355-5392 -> 1.01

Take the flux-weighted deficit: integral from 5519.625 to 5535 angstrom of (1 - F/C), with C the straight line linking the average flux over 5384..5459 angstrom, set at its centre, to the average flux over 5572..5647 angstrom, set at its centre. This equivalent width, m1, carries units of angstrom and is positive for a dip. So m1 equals 0.1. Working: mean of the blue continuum 14.4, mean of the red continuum 13.6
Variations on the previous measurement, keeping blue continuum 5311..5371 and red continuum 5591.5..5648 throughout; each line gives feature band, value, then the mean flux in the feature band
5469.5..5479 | 0.54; 14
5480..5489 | 0.07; 14.7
